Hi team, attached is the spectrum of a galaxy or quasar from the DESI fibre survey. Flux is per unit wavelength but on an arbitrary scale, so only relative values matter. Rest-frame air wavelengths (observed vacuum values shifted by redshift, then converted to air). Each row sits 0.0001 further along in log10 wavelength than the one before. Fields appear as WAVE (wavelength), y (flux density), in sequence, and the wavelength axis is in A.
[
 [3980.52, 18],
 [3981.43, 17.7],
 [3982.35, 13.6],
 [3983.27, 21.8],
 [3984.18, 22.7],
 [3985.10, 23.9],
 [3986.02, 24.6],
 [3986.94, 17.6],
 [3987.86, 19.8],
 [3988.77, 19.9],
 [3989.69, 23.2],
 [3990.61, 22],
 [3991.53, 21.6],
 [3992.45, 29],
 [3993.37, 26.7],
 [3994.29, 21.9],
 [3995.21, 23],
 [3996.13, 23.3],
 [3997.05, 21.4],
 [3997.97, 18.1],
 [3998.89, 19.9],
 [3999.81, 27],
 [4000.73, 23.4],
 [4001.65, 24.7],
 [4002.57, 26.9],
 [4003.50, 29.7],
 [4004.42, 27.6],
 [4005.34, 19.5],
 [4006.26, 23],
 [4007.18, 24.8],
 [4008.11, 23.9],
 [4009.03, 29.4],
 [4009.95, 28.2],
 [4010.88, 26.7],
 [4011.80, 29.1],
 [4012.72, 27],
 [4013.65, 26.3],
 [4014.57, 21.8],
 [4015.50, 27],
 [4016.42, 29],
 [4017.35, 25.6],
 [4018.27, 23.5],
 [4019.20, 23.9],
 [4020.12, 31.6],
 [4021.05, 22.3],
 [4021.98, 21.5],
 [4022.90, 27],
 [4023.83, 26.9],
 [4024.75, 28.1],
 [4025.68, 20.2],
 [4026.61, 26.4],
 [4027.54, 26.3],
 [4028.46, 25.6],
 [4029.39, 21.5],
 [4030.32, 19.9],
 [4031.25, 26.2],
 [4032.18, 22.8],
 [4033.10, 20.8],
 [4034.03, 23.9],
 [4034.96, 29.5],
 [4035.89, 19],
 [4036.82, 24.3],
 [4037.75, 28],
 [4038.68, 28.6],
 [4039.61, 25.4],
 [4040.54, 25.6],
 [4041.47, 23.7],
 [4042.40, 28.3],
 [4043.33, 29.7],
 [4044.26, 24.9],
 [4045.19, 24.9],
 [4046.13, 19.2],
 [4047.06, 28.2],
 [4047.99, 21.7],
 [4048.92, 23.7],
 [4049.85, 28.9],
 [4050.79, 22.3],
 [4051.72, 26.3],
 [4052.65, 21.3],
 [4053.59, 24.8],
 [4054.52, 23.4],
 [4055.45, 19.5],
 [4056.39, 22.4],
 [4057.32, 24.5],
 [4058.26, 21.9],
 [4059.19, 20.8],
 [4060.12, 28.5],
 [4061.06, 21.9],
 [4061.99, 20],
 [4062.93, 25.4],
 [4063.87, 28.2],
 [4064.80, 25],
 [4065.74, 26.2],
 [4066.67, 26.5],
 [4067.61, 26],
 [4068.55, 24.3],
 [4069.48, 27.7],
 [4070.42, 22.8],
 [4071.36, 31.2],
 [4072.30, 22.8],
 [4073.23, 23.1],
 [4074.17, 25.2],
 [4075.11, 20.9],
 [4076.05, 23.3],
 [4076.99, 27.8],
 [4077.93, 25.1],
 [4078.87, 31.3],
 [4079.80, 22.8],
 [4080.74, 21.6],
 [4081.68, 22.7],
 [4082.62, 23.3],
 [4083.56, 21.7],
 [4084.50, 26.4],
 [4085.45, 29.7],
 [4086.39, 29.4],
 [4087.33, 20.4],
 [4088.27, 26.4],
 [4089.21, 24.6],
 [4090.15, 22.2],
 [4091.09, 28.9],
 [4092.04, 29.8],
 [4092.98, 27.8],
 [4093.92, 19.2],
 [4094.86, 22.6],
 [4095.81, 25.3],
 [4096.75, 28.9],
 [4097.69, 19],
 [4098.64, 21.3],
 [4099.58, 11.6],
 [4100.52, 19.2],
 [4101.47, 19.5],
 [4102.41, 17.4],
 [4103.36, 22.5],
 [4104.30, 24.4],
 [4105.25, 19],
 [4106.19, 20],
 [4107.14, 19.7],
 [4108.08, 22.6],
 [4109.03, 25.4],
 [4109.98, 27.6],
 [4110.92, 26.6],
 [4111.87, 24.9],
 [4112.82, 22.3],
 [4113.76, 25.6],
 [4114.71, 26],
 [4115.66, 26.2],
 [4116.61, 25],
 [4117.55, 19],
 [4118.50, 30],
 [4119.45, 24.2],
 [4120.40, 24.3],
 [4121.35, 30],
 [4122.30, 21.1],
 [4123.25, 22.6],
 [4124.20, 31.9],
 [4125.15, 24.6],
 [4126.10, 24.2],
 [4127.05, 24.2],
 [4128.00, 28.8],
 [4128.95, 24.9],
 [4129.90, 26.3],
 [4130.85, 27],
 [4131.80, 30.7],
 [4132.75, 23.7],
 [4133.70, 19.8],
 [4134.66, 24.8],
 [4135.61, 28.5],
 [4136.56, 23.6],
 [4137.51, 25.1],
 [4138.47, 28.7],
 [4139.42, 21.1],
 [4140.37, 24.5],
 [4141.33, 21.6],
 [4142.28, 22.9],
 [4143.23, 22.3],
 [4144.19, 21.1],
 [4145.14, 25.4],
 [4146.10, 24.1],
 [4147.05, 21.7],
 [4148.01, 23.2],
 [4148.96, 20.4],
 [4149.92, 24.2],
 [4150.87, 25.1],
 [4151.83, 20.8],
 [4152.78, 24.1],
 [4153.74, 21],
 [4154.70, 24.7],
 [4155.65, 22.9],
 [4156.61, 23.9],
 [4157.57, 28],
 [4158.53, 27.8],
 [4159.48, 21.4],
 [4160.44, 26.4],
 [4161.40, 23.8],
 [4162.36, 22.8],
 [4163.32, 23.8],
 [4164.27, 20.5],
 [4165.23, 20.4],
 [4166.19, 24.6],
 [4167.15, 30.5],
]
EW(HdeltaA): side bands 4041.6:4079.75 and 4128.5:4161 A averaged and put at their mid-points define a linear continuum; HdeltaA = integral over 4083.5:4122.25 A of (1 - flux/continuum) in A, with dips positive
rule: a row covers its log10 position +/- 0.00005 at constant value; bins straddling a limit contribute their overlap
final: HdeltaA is 1.0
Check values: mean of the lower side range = 24.7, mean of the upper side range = 24.2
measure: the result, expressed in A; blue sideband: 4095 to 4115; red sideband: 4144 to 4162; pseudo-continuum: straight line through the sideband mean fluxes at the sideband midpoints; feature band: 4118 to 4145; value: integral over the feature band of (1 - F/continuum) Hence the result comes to -2.4 A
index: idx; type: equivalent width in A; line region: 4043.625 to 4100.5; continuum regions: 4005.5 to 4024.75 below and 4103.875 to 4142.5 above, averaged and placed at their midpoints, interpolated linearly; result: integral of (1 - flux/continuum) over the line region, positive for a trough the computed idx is 2.3 A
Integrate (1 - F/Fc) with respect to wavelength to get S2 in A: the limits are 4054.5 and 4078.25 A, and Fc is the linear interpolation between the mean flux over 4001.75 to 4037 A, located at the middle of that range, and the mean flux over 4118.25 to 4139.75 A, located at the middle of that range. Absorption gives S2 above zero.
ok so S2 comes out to 0.9 A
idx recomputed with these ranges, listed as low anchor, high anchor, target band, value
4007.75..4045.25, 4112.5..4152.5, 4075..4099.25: 0.3 A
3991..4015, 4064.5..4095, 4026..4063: 1.1 A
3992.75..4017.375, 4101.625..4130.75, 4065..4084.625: -0.2 A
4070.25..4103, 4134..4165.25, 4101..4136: -1.0 A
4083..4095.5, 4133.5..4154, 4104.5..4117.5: 0.4 A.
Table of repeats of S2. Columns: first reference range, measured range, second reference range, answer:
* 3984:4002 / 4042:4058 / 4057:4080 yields 0.06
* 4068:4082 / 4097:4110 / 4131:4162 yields 2.10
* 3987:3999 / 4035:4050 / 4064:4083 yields -0.84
